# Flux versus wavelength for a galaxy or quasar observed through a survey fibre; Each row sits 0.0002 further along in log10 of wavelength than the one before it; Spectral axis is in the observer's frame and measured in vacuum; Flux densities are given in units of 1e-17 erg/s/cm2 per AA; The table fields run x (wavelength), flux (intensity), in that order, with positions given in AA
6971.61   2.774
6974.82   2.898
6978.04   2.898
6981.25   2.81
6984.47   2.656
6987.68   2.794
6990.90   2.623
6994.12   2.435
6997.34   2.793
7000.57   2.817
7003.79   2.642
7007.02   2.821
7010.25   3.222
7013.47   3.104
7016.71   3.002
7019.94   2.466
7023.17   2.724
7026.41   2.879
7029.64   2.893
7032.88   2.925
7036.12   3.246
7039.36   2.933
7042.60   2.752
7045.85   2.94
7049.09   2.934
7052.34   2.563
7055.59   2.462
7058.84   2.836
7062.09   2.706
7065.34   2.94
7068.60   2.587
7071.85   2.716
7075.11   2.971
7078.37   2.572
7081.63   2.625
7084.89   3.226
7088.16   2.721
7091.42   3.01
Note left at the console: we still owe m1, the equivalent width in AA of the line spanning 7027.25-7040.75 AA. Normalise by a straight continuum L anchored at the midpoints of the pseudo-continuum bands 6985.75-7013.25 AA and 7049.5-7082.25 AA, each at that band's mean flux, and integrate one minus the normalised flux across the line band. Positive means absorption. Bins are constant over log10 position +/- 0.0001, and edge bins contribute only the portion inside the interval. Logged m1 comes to -1.2 AA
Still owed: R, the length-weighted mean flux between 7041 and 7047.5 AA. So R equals 2.85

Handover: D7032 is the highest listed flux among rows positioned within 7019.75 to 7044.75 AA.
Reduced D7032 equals 3.246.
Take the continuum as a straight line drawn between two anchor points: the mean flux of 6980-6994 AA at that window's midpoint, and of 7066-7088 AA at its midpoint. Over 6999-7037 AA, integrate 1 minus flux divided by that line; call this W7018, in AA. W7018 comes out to -2.3 AA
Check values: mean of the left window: 2.69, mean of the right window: 2.78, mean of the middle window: 2.89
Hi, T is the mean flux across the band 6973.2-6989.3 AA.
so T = 2.81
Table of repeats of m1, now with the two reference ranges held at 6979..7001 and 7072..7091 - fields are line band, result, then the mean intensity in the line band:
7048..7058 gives 0.5 AA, 2.65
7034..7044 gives -0.8 AA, 2.98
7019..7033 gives -0.1 AA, 2.78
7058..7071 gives 0.2 AA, 2.76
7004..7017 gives -1.3 AA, 3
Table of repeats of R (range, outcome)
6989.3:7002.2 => 2.67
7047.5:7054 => 2.74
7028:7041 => 3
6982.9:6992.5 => 2.69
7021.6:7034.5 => 2.86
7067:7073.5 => 2.65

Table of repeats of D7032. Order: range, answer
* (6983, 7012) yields 3.222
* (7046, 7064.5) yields 2.934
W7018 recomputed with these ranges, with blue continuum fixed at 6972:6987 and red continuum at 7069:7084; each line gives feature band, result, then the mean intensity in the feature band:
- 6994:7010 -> 0.13 AA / 2.77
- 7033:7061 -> -0.78 AA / 2.84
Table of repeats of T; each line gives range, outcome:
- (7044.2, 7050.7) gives 2.94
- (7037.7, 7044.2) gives 2.85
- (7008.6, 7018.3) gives 3.11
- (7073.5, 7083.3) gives 2.72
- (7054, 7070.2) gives 2.71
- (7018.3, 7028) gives 2.69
